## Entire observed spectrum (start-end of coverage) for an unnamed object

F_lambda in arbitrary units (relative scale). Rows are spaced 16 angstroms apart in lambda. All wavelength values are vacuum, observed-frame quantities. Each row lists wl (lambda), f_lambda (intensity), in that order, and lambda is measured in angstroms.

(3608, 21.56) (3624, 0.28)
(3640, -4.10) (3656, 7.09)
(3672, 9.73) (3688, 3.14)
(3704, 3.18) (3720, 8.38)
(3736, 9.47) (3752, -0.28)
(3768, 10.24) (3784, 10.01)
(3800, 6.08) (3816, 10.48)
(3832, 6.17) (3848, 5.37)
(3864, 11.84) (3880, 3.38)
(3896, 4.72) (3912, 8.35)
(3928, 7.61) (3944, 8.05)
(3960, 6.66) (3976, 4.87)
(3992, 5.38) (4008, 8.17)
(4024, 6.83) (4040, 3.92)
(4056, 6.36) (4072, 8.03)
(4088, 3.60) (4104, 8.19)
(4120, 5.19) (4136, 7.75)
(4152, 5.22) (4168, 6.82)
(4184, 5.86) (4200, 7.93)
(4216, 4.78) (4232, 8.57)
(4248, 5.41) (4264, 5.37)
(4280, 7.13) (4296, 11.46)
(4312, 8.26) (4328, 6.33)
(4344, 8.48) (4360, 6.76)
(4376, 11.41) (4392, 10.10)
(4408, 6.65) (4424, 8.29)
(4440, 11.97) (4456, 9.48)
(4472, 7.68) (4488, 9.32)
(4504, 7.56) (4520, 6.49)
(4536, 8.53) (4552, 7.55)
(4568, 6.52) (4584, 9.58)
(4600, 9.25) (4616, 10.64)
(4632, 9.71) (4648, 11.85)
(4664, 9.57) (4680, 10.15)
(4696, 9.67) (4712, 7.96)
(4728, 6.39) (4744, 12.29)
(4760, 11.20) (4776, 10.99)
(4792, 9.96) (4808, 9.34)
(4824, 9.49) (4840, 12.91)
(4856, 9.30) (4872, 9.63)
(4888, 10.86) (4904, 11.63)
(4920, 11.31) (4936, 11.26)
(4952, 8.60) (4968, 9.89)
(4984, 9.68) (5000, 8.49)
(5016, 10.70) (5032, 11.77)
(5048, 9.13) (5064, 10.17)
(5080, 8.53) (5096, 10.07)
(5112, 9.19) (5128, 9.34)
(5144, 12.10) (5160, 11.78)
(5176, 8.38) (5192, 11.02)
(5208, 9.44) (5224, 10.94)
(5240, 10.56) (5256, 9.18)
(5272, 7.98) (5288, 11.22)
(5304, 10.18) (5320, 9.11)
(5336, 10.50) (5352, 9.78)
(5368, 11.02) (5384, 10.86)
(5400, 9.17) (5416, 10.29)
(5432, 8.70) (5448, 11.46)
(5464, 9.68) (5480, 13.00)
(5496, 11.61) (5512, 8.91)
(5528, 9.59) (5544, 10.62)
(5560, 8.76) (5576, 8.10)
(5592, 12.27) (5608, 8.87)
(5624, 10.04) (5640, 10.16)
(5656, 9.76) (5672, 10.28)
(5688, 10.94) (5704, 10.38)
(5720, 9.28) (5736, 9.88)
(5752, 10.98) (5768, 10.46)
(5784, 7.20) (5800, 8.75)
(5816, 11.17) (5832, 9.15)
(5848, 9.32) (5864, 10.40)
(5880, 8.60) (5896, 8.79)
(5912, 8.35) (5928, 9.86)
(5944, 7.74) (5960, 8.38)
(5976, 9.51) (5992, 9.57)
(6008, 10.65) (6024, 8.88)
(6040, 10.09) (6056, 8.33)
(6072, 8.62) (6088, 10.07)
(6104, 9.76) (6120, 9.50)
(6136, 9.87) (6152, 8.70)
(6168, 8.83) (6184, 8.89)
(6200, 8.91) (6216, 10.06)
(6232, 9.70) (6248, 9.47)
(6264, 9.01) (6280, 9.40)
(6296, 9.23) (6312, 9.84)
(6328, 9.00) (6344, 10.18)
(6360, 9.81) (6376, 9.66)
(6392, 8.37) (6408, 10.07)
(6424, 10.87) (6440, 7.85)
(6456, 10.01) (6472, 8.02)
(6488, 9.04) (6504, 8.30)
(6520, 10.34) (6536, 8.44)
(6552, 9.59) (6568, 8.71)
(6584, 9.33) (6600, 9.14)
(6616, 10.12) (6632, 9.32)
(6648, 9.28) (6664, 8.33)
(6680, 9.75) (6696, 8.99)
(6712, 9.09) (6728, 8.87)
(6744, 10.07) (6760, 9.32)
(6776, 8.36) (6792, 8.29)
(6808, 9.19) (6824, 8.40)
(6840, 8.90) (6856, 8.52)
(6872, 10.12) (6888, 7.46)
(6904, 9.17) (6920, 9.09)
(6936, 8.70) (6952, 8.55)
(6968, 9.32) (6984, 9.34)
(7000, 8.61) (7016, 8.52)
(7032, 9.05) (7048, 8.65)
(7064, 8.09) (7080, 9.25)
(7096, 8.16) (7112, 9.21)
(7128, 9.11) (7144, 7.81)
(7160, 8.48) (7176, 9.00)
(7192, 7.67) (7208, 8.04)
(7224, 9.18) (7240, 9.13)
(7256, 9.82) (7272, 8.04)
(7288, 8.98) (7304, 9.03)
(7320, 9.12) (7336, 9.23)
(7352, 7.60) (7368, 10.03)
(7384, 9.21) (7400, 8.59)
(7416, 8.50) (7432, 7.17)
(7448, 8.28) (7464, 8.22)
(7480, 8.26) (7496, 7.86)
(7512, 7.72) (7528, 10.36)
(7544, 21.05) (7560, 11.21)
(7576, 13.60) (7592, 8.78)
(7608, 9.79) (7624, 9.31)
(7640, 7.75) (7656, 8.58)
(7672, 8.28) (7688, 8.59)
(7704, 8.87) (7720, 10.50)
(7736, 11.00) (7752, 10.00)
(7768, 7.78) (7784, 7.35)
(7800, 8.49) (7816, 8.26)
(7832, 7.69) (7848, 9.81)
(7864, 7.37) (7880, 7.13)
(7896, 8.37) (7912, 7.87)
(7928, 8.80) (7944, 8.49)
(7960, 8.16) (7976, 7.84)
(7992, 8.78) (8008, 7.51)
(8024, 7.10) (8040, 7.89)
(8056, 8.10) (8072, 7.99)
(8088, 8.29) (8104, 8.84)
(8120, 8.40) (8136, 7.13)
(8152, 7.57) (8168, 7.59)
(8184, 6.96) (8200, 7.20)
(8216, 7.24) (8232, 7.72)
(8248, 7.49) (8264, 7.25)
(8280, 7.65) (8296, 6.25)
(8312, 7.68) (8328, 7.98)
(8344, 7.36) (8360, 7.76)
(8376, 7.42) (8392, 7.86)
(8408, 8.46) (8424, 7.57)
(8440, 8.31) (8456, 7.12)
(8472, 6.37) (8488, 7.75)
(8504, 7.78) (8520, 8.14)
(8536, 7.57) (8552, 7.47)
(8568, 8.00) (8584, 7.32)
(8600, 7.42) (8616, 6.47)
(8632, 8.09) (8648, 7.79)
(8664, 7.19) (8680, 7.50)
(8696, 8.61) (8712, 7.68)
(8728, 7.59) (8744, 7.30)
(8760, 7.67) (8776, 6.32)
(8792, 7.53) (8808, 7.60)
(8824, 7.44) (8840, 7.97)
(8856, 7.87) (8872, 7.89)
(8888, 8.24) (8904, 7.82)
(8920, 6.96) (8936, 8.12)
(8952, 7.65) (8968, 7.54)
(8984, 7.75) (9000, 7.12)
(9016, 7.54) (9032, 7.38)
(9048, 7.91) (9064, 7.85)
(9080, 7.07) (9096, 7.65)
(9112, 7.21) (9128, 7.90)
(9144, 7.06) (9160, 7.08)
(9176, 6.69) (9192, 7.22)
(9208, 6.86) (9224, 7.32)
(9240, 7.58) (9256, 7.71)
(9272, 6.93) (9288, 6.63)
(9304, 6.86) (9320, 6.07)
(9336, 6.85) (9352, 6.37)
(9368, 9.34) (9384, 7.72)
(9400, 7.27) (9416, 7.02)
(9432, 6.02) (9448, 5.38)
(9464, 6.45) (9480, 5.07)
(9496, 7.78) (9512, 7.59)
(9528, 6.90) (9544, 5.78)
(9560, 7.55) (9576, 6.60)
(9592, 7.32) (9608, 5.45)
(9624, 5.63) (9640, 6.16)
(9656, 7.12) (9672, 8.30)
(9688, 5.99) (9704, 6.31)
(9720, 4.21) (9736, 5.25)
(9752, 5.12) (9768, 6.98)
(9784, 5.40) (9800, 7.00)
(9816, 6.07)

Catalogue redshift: 0.15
